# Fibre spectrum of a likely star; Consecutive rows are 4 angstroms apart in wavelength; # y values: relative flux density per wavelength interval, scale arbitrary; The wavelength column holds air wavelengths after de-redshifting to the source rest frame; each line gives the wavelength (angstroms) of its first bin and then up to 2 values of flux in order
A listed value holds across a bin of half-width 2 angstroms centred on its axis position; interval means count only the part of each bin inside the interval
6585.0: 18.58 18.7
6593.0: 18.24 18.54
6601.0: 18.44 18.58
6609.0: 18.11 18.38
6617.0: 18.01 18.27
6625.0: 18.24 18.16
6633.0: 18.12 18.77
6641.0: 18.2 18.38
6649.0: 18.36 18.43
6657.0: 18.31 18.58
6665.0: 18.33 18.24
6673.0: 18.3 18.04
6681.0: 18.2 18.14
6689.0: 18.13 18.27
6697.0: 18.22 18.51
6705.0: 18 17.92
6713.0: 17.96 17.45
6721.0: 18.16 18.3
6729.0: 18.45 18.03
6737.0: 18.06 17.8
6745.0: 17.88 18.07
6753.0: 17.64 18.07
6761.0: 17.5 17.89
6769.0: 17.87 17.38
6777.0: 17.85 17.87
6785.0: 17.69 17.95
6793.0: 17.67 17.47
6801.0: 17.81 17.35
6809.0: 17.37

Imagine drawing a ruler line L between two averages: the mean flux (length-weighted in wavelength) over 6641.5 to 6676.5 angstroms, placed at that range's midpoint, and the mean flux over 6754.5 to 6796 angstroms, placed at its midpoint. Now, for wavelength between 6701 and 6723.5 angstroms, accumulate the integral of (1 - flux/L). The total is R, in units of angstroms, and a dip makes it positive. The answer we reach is 0.15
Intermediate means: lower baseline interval 18.3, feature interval 18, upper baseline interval 17.8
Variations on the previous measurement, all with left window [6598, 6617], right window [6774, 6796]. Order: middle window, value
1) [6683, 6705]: -0.2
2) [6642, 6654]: -0.1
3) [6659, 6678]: -0.2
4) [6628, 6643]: -0.1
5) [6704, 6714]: 0.0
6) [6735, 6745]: 0.0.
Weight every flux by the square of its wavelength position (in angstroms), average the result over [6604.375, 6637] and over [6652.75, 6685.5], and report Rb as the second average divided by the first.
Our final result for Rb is 1.02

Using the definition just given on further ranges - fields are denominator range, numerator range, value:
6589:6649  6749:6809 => 1.01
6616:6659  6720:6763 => 1.01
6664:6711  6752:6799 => 1.00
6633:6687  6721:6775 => 1.00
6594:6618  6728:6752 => 1.02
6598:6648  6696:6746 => 1.02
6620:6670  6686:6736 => 1.01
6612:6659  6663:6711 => 1.01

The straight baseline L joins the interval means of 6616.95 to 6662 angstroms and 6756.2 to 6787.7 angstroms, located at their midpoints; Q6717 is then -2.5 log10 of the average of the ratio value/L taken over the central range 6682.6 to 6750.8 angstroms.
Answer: -0.01 mag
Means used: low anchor 18.3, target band 18.1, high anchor 17.8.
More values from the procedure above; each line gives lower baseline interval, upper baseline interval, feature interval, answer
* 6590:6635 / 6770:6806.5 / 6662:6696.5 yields -0.01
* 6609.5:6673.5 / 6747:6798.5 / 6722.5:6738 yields -0.02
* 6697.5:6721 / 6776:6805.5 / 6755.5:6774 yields 0.00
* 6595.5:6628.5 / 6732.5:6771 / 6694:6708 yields -0.01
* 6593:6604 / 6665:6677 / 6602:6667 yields 0.00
